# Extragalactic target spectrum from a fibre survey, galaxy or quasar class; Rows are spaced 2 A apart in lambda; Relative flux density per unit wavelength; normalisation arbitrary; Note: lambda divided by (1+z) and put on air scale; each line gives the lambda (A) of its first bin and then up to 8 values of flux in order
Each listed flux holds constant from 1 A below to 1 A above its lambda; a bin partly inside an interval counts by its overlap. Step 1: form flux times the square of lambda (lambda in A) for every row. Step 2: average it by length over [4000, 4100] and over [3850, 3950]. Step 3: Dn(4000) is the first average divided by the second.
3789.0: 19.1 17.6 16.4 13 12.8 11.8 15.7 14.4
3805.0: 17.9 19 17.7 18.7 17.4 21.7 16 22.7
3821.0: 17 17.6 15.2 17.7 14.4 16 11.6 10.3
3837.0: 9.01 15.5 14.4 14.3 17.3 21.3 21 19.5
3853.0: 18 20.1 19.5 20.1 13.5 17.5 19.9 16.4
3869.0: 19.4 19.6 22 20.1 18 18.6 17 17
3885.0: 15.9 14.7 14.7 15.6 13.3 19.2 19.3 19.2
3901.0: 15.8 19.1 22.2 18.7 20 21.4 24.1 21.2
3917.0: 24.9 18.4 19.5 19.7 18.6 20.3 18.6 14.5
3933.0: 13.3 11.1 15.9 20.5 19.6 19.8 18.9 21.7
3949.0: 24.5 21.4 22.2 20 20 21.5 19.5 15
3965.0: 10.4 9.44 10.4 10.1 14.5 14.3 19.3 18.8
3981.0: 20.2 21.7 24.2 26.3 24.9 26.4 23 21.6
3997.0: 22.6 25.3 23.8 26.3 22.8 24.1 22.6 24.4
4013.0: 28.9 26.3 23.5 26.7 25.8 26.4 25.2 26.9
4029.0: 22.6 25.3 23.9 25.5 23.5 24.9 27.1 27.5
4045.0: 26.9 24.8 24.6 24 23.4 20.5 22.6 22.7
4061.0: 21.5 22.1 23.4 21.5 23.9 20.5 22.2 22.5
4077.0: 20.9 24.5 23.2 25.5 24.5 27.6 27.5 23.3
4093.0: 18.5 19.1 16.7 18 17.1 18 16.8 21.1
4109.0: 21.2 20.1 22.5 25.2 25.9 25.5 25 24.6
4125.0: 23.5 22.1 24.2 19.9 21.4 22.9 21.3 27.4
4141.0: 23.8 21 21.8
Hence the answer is 1.4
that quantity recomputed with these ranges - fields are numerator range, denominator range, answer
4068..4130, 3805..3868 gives 1.49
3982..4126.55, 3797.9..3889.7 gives 1.53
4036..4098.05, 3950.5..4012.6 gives 1.19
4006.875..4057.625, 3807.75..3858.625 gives 1.62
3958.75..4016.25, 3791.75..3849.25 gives 1.40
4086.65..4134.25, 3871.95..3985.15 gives 1.31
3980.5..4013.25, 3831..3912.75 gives 1.46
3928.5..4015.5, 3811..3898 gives 1.24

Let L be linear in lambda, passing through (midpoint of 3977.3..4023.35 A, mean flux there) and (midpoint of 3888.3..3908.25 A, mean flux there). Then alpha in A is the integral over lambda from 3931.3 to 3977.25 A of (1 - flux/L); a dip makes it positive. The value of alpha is 9.0 A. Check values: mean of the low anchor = 17.8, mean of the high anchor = 24.1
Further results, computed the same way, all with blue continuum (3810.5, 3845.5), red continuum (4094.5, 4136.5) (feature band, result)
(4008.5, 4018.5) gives -3.00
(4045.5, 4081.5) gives -4.03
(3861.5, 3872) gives -1.06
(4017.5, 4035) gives -4.93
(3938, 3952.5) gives -2.23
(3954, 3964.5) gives -0.20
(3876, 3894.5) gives 0.88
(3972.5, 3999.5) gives -3.89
